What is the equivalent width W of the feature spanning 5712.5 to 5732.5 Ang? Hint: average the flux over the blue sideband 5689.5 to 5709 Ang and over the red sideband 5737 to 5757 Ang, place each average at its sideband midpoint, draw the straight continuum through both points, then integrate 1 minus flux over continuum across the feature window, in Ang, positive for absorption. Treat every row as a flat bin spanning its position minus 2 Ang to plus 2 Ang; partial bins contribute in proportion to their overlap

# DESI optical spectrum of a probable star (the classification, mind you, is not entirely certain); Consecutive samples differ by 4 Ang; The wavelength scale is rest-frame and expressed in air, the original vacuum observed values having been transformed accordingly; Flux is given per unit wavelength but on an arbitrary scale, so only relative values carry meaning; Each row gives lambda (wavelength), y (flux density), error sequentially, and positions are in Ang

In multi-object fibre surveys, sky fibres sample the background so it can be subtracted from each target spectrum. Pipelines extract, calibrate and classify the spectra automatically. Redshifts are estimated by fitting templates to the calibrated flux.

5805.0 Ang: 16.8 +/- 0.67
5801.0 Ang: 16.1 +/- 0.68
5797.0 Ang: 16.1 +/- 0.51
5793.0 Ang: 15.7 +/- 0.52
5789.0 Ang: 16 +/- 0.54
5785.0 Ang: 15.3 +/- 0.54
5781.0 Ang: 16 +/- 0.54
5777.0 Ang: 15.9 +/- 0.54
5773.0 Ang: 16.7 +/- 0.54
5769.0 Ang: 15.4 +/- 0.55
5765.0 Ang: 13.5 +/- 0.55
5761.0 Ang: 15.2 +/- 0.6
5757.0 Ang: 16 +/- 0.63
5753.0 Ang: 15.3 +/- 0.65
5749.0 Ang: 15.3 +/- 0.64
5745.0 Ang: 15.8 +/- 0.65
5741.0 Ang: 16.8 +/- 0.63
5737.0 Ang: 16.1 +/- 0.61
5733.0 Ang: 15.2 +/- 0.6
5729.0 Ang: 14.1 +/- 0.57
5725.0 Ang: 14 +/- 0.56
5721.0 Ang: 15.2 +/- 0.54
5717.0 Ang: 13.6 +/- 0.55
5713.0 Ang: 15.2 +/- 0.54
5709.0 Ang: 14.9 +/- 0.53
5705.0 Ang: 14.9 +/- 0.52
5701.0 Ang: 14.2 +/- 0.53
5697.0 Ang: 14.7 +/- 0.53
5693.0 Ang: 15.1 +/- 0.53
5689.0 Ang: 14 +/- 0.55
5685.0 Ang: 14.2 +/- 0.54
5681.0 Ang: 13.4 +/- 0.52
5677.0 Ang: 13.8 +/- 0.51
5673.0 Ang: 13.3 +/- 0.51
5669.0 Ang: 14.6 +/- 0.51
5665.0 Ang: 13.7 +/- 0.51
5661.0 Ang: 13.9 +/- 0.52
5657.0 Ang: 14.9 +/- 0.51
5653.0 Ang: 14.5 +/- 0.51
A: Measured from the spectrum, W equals 1.1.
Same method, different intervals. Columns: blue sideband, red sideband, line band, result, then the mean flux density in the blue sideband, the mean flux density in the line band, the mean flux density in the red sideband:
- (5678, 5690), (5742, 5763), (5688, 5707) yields -0.6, 13.8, 14.6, 15.6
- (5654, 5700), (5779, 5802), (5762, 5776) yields 0.3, 14.2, 15.2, 15.9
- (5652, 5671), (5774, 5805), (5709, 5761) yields 0.2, 14.3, 15.2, 16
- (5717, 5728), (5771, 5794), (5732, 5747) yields -1.2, 14.4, 16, 15.9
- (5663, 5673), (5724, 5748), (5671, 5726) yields 1.1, 14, 14.3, 15.4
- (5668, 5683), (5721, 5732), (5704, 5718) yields -0.5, 13.7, 14.7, 14.4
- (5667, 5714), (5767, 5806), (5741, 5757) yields -0.4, 14.3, 15.7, 16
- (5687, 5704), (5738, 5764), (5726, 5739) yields 0.2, 14.5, 15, 15.7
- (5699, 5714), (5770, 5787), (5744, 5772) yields 0.6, 14.8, 15.2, 15.9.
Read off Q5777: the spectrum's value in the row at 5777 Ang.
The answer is 15.9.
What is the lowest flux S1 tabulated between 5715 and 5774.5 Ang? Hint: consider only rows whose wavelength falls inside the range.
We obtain 13.5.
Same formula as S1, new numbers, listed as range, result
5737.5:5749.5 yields 15.3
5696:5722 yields 13.6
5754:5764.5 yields 15.2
